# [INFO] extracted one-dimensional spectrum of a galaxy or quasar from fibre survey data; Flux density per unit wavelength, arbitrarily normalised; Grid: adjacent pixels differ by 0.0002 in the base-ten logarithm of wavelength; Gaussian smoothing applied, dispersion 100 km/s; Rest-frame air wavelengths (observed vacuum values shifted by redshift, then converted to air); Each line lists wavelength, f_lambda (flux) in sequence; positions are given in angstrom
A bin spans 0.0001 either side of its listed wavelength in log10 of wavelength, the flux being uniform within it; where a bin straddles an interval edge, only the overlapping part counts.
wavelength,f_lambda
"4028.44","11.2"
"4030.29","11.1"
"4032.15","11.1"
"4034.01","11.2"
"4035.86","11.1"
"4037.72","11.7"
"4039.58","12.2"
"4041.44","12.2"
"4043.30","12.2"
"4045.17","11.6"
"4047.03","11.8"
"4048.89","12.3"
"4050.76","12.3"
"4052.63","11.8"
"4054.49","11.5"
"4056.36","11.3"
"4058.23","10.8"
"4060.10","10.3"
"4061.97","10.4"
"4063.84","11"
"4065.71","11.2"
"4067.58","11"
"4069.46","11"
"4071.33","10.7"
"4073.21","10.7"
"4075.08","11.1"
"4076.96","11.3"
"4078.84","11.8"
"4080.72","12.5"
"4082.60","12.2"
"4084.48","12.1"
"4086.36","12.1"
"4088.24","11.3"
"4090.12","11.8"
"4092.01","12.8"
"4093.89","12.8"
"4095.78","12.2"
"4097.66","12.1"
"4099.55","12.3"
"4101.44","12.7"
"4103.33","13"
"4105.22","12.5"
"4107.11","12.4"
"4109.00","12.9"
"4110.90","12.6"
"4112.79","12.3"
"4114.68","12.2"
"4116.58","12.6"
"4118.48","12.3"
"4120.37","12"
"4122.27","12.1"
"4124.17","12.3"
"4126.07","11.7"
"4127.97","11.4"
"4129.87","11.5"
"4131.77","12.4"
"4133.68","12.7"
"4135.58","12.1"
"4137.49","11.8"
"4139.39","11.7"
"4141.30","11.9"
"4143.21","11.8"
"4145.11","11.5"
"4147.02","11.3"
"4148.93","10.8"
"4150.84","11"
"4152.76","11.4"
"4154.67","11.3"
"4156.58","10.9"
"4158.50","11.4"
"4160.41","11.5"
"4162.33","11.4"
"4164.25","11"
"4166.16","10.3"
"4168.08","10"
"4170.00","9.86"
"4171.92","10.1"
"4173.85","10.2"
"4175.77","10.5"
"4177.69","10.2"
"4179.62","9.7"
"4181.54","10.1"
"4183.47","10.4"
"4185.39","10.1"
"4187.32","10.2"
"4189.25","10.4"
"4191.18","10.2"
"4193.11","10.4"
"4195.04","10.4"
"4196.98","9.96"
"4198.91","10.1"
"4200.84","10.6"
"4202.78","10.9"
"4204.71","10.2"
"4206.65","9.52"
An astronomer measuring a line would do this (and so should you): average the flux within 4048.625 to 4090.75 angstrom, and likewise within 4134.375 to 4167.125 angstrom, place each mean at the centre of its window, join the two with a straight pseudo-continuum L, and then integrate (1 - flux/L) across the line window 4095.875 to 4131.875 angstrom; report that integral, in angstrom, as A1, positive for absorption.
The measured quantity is -2.8 angstrom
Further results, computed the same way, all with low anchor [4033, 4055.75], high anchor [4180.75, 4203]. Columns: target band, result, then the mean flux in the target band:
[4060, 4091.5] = 0.3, 11.4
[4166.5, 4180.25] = 0.5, 10.1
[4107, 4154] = -4.3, 11.9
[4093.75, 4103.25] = -1.0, 12.4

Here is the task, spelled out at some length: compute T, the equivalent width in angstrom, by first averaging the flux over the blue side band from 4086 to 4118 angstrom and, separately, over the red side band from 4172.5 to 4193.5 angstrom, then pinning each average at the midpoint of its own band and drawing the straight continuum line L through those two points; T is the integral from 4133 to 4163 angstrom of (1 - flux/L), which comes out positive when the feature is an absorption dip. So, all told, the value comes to -1.0 angstrom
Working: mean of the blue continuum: 12.4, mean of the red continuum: 10.2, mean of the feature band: 11.5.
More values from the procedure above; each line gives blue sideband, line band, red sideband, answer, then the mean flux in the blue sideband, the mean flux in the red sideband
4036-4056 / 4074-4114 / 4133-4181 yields -2.4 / 11.9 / 11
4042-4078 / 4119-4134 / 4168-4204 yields -1.8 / 11.3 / 10.2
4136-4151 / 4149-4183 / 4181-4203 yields 1.0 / 11.5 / 10.3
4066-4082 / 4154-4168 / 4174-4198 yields -0.8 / 11.3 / 10.2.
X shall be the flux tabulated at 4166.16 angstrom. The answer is 10.3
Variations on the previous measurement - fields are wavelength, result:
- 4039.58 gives 12.2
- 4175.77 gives 10.5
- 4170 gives 9.86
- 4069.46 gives 11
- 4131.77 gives 12.4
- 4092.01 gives 12.8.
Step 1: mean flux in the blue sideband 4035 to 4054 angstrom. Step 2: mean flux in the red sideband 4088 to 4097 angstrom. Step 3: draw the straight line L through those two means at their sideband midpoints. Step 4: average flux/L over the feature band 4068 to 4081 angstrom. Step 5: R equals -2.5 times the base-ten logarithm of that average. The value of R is 0.08 mag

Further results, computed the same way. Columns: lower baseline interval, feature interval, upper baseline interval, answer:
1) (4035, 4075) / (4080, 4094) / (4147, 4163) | -0.078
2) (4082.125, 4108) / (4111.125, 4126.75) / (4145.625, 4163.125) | -0.031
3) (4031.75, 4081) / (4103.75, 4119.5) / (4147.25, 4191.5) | -0.138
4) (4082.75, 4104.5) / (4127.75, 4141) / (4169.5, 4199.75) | -0.058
